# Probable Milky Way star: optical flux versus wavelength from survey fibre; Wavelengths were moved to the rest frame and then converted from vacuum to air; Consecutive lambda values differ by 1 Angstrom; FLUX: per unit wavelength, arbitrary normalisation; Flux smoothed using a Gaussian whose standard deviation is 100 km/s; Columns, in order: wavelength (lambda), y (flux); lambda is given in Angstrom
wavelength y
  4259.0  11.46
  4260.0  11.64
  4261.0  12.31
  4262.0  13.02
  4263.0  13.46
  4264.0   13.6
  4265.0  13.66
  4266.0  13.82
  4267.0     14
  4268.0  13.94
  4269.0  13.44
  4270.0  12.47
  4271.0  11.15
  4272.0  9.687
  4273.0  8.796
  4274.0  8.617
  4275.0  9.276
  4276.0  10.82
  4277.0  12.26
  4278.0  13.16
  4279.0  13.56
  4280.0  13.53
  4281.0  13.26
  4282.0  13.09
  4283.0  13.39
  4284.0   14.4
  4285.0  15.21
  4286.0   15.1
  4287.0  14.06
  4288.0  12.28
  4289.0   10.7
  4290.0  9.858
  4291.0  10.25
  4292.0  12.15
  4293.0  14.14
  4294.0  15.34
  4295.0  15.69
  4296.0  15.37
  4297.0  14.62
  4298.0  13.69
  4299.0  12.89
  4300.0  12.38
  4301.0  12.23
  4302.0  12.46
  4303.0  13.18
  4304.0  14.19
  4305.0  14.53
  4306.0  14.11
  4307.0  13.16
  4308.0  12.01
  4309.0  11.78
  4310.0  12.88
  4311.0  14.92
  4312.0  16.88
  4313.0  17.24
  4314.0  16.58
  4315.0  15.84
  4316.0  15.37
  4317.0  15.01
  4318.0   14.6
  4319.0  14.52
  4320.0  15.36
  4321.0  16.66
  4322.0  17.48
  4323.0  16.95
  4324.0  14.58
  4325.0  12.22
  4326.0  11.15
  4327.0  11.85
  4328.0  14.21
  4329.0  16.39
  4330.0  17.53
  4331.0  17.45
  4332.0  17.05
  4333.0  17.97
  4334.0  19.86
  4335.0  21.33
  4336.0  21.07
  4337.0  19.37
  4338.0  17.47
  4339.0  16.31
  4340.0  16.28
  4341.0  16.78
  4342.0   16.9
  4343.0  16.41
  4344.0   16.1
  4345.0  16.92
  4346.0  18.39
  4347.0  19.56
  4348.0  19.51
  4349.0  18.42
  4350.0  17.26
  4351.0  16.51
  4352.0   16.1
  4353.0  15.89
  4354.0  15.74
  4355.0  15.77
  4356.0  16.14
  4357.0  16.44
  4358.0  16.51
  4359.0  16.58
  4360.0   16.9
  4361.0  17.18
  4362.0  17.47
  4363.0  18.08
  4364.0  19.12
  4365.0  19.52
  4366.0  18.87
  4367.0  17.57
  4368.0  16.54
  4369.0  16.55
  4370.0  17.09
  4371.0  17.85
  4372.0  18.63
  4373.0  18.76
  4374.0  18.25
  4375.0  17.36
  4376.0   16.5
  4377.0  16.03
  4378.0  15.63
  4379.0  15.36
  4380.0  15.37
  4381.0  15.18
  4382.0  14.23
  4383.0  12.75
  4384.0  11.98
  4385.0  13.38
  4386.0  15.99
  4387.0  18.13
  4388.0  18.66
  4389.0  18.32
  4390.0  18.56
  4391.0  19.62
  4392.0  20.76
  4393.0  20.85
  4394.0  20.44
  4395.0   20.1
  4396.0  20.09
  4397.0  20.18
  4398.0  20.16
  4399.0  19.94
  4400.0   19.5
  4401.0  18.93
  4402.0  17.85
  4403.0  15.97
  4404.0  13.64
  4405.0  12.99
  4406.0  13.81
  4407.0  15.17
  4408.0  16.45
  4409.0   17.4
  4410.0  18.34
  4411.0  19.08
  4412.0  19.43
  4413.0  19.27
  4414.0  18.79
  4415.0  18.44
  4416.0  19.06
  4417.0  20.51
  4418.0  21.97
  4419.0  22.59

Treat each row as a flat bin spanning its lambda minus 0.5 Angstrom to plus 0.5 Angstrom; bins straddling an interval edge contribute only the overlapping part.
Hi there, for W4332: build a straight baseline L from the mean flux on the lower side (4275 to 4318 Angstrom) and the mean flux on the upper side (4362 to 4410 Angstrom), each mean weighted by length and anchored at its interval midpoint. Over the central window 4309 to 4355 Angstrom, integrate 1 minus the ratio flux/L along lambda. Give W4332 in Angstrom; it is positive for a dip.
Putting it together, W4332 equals -4.1 Angstrom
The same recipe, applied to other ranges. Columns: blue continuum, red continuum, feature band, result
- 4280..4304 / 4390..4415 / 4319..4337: -1.8 Angstrom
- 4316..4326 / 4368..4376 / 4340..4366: -0.9 Angstrom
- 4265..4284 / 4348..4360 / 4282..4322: -0.7 Angstrom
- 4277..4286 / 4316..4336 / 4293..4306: 0.6 Angstrom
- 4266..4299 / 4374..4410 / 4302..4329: -0.9 Angstrom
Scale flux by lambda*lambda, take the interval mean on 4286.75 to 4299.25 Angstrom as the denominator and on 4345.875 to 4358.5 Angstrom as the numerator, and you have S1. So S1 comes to 1.33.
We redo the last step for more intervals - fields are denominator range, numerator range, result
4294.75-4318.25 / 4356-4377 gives 1.27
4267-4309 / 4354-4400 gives 1.42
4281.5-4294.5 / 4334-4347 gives 1.40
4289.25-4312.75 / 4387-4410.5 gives 1.41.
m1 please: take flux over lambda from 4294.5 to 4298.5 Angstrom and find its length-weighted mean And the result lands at 14.8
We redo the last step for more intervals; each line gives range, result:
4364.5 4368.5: 18.1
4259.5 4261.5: 12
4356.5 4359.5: 16.5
